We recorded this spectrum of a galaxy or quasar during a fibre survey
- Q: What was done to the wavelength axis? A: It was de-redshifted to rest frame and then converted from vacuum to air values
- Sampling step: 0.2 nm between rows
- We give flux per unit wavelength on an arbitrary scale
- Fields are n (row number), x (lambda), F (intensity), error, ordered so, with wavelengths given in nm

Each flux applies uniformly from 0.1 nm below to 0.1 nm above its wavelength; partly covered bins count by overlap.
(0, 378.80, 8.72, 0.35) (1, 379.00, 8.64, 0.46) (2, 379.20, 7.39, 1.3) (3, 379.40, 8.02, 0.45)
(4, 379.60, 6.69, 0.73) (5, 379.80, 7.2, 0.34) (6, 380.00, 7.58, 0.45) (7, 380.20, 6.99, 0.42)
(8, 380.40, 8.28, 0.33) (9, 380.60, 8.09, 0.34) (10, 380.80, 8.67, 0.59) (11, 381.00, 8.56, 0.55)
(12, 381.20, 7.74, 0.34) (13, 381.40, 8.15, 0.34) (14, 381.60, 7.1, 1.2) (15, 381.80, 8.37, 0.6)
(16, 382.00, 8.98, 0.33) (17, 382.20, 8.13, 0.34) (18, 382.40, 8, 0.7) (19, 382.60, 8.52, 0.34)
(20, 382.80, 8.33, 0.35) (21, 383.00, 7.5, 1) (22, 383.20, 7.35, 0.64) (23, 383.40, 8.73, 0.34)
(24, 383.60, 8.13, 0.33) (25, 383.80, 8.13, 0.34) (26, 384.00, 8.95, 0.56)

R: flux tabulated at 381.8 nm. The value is 8.37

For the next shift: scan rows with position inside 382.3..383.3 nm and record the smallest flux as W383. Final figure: 7.35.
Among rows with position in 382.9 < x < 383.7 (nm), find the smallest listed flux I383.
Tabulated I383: 7.35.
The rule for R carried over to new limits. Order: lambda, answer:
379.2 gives 7.39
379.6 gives 6.69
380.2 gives 6.99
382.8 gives 8.33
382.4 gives 8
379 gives 8.64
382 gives 8.98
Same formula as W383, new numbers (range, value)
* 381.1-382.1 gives 7.1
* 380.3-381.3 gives 7.74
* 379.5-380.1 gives 6.69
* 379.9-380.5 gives 6.99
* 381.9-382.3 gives 8.13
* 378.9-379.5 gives 7.39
